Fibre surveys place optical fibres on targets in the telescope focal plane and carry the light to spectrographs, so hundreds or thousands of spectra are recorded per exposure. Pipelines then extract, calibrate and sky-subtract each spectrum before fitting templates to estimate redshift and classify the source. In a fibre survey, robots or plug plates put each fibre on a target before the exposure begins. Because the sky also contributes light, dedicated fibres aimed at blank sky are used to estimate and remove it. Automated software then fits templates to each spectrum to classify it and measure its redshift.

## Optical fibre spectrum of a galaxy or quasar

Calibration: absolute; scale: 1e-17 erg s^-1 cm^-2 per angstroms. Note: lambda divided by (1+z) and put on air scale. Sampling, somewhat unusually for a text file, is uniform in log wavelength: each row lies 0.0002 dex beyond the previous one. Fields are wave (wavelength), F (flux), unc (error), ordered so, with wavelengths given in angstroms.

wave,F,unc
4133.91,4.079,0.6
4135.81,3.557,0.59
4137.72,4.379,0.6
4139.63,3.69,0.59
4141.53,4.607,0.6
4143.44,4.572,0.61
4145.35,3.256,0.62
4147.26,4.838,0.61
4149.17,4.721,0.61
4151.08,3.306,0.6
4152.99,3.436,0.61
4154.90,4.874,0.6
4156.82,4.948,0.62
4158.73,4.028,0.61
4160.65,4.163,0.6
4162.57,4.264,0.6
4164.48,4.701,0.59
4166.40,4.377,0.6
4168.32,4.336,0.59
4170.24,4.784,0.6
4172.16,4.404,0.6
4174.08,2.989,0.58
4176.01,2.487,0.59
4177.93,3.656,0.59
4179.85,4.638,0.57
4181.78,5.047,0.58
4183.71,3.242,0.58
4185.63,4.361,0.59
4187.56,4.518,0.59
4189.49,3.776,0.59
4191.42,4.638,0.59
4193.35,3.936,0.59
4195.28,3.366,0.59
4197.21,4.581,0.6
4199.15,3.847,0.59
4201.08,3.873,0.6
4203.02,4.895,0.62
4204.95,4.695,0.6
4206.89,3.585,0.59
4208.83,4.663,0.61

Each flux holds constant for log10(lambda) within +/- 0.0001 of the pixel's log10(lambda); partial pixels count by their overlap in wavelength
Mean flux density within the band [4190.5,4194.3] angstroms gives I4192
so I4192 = 4.28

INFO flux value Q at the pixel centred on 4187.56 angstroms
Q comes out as 4.518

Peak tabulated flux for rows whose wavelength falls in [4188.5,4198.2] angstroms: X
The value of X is 4.638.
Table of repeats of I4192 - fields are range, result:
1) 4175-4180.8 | 3.59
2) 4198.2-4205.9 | 4.33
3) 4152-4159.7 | 4.32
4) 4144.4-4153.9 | 3.92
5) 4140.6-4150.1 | 4.4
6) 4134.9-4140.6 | 3.88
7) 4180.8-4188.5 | 4.29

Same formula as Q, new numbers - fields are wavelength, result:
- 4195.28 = 3.366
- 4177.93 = 3.656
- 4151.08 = 3.306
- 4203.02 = 4.895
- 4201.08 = 3.873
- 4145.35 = 3.256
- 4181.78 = 5.047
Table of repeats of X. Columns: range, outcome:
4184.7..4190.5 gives 4.518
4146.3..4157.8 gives 4.948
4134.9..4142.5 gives 4.607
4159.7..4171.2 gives 4.784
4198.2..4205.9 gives 4.895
